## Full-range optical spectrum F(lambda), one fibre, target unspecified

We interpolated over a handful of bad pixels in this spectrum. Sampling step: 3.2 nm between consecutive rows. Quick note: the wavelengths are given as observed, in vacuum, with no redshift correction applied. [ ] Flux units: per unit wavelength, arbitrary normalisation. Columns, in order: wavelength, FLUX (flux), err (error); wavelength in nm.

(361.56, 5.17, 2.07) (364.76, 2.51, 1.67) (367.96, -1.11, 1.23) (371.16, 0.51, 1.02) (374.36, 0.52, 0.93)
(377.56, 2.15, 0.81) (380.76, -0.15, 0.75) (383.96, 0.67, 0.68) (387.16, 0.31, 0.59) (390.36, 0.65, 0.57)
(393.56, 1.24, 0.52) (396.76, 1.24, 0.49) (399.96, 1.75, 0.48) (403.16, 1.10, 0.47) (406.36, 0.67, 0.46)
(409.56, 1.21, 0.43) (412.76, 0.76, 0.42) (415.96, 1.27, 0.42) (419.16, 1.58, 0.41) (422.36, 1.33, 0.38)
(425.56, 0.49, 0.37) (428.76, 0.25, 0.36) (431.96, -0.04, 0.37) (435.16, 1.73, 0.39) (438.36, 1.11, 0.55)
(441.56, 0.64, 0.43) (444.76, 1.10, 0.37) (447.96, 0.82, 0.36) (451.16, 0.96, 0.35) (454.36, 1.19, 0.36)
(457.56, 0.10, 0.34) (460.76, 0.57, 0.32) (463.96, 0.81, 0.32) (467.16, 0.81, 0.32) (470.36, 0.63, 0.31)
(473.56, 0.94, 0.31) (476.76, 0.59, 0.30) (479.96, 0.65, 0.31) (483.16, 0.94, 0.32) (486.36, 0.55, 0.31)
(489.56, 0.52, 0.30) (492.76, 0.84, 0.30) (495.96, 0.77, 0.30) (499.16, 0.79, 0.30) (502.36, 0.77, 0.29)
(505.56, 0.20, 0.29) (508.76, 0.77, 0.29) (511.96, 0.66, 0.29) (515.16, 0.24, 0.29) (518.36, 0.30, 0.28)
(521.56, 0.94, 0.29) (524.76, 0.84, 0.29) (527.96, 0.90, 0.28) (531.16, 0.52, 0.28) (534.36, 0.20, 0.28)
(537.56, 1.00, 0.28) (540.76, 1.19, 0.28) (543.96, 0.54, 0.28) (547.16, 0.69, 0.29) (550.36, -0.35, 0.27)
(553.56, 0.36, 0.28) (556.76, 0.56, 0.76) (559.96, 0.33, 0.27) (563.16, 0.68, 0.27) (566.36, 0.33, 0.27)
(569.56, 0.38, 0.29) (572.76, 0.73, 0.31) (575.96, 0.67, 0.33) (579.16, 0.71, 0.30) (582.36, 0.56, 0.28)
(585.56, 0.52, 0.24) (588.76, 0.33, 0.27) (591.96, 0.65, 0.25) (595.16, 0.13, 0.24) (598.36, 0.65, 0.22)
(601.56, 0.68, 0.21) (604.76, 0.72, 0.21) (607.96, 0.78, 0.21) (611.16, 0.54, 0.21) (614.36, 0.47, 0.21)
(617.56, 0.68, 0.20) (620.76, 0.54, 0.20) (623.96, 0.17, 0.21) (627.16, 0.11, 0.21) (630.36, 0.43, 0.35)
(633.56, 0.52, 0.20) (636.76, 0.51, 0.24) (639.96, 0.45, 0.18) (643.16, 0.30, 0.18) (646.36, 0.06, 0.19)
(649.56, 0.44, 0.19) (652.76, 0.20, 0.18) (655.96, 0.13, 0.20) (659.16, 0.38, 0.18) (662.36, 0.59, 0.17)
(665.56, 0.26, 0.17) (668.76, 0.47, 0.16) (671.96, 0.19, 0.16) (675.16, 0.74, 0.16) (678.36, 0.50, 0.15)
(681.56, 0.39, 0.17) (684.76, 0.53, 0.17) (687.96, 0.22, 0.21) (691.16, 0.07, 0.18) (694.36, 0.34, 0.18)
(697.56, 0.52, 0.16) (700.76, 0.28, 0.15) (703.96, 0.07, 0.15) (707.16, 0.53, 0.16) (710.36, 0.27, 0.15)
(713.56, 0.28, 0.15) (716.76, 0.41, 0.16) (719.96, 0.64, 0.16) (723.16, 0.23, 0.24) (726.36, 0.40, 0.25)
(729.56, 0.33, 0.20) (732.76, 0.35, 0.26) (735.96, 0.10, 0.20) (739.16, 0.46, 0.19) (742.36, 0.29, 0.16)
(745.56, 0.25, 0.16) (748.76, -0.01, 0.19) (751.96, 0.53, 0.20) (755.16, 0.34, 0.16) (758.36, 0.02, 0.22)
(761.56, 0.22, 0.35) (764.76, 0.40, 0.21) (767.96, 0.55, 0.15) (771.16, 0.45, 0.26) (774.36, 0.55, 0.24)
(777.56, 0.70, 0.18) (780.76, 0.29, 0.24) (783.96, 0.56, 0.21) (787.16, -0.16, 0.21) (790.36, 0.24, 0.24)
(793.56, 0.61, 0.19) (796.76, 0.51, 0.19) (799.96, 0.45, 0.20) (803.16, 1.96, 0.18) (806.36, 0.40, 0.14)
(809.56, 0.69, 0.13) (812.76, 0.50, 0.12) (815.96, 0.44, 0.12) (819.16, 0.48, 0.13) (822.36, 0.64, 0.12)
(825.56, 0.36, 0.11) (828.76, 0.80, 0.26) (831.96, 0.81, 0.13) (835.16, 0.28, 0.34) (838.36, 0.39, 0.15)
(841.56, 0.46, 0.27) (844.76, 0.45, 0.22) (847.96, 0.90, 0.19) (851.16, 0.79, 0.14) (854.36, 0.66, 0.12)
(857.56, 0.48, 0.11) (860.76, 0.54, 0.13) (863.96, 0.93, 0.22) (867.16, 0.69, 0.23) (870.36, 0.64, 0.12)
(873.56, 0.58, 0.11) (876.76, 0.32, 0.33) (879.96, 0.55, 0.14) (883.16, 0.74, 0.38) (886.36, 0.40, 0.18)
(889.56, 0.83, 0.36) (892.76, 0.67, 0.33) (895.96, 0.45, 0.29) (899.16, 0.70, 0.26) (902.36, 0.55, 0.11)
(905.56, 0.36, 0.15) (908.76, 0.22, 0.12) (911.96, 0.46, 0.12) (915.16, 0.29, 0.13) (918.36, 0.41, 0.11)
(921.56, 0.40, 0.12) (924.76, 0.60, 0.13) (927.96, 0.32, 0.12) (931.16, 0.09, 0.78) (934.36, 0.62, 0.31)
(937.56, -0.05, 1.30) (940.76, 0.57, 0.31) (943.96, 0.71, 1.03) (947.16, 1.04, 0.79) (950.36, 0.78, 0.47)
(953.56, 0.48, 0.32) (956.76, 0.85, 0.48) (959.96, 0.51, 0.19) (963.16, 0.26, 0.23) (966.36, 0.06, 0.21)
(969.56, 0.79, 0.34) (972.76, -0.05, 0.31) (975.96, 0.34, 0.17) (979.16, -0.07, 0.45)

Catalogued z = 1.153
